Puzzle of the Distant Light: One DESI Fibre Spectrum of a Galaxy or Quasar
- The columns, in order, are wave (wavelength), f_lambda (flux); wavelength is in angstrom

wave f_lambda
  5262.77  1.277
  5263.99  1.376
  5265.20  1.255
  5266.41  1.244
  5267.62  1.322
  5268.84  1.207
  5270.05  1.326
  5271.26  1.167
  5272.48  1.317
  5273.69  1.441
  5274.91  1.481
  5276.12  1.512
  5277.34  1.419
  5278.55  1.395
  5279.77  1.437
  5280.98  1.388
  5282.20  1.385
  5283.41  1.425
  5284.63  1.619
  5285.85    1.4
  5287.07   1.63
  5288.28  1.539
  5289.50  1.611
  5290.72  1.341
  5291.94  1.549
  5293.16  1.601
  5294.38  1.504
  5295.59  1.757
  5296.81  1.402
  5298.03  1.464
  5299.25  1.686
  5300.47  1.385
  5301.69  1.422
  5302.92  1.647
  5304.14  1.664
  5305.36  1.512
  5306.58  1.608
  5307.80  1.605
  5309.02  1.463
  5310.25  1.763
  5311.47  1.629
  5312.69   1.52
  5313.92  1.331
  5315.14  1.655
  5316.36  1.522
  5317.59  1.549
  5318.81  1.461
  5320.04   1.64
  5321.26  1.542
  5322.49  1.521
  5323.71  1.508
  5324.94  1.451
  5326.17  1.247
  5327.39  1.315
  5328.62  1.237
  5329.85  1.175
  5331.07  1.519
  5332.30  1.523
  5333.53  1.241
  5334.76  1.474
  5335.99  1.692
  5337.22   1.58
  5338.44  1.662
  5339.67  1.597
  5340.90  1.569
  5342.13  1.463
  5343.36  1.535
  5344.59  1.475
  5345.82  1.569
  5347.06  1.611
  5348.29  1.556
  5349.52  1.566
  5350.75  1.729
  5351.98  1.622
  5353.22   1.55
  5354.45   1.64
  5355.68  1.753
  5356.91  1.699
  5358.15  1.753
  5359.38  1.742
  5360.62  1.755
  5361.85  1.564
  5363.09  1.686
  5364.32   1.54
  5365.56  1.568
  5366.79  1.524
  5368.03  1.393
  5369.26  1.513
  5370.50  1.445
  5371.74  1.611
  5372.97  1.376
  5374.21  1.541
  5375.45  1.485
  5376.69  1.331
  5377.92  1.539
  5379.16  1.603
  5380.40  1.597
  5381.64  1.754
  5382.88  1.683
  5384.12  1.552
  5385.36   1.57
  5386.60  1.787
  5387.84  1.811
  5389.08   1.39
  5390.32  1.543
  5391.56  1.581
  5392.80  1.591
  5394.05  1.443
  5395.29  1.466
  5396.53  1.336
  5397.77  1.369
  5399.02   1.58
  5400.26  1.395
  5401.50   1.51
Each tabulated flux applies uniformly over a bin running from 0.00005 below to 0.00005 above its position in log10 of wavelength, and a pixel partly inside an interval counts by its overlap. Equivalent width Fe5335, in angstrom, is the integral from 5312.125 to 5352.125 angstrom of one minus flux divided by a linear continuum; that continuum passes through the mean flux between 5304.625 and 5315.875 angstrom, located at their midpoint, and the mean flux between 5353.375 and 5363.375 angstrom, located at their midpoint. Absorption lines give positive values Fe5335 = 2.97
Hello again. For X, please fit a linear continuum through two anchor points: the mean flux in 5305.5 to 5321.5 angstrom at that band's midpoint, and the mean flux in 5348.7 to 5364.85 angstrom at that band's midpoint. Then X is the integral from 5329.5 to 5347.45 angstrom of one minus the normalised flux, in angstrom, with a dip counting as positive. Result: 1.1 angstrom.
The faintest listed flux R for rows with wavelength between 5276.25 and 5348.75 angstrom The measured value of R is 1.175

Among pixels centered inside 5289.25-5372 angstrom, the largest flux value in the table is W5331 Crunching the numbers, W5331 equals 1.763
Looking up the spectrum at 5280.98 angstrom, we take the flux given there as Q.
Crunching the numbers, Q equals 1.388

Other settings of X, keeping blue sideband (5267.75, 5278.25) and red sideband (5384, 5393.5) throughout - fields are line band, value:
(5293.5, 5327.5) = -2.2 angstrom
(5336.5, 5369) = -1.6 angstrom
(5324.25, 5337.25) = 0.7 angstrom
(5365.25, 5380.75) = 0.7 angstrom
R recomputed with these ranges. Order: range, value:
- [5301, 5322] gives 1.331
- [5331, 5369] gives 1.241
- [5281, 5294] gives 1.341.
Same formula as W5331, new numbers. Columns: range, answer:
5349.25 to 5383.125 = 1.755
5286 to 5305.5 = 1.757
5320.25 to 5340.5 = 1.692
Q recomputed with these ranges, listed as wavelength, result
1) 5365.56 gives 1.568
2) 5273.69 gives 1.441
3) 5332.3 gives 1.523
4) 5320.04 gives 1.64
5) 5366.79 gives 1.524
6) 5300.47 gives 1.385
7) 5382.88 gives 1.683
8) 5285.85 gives 1.4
